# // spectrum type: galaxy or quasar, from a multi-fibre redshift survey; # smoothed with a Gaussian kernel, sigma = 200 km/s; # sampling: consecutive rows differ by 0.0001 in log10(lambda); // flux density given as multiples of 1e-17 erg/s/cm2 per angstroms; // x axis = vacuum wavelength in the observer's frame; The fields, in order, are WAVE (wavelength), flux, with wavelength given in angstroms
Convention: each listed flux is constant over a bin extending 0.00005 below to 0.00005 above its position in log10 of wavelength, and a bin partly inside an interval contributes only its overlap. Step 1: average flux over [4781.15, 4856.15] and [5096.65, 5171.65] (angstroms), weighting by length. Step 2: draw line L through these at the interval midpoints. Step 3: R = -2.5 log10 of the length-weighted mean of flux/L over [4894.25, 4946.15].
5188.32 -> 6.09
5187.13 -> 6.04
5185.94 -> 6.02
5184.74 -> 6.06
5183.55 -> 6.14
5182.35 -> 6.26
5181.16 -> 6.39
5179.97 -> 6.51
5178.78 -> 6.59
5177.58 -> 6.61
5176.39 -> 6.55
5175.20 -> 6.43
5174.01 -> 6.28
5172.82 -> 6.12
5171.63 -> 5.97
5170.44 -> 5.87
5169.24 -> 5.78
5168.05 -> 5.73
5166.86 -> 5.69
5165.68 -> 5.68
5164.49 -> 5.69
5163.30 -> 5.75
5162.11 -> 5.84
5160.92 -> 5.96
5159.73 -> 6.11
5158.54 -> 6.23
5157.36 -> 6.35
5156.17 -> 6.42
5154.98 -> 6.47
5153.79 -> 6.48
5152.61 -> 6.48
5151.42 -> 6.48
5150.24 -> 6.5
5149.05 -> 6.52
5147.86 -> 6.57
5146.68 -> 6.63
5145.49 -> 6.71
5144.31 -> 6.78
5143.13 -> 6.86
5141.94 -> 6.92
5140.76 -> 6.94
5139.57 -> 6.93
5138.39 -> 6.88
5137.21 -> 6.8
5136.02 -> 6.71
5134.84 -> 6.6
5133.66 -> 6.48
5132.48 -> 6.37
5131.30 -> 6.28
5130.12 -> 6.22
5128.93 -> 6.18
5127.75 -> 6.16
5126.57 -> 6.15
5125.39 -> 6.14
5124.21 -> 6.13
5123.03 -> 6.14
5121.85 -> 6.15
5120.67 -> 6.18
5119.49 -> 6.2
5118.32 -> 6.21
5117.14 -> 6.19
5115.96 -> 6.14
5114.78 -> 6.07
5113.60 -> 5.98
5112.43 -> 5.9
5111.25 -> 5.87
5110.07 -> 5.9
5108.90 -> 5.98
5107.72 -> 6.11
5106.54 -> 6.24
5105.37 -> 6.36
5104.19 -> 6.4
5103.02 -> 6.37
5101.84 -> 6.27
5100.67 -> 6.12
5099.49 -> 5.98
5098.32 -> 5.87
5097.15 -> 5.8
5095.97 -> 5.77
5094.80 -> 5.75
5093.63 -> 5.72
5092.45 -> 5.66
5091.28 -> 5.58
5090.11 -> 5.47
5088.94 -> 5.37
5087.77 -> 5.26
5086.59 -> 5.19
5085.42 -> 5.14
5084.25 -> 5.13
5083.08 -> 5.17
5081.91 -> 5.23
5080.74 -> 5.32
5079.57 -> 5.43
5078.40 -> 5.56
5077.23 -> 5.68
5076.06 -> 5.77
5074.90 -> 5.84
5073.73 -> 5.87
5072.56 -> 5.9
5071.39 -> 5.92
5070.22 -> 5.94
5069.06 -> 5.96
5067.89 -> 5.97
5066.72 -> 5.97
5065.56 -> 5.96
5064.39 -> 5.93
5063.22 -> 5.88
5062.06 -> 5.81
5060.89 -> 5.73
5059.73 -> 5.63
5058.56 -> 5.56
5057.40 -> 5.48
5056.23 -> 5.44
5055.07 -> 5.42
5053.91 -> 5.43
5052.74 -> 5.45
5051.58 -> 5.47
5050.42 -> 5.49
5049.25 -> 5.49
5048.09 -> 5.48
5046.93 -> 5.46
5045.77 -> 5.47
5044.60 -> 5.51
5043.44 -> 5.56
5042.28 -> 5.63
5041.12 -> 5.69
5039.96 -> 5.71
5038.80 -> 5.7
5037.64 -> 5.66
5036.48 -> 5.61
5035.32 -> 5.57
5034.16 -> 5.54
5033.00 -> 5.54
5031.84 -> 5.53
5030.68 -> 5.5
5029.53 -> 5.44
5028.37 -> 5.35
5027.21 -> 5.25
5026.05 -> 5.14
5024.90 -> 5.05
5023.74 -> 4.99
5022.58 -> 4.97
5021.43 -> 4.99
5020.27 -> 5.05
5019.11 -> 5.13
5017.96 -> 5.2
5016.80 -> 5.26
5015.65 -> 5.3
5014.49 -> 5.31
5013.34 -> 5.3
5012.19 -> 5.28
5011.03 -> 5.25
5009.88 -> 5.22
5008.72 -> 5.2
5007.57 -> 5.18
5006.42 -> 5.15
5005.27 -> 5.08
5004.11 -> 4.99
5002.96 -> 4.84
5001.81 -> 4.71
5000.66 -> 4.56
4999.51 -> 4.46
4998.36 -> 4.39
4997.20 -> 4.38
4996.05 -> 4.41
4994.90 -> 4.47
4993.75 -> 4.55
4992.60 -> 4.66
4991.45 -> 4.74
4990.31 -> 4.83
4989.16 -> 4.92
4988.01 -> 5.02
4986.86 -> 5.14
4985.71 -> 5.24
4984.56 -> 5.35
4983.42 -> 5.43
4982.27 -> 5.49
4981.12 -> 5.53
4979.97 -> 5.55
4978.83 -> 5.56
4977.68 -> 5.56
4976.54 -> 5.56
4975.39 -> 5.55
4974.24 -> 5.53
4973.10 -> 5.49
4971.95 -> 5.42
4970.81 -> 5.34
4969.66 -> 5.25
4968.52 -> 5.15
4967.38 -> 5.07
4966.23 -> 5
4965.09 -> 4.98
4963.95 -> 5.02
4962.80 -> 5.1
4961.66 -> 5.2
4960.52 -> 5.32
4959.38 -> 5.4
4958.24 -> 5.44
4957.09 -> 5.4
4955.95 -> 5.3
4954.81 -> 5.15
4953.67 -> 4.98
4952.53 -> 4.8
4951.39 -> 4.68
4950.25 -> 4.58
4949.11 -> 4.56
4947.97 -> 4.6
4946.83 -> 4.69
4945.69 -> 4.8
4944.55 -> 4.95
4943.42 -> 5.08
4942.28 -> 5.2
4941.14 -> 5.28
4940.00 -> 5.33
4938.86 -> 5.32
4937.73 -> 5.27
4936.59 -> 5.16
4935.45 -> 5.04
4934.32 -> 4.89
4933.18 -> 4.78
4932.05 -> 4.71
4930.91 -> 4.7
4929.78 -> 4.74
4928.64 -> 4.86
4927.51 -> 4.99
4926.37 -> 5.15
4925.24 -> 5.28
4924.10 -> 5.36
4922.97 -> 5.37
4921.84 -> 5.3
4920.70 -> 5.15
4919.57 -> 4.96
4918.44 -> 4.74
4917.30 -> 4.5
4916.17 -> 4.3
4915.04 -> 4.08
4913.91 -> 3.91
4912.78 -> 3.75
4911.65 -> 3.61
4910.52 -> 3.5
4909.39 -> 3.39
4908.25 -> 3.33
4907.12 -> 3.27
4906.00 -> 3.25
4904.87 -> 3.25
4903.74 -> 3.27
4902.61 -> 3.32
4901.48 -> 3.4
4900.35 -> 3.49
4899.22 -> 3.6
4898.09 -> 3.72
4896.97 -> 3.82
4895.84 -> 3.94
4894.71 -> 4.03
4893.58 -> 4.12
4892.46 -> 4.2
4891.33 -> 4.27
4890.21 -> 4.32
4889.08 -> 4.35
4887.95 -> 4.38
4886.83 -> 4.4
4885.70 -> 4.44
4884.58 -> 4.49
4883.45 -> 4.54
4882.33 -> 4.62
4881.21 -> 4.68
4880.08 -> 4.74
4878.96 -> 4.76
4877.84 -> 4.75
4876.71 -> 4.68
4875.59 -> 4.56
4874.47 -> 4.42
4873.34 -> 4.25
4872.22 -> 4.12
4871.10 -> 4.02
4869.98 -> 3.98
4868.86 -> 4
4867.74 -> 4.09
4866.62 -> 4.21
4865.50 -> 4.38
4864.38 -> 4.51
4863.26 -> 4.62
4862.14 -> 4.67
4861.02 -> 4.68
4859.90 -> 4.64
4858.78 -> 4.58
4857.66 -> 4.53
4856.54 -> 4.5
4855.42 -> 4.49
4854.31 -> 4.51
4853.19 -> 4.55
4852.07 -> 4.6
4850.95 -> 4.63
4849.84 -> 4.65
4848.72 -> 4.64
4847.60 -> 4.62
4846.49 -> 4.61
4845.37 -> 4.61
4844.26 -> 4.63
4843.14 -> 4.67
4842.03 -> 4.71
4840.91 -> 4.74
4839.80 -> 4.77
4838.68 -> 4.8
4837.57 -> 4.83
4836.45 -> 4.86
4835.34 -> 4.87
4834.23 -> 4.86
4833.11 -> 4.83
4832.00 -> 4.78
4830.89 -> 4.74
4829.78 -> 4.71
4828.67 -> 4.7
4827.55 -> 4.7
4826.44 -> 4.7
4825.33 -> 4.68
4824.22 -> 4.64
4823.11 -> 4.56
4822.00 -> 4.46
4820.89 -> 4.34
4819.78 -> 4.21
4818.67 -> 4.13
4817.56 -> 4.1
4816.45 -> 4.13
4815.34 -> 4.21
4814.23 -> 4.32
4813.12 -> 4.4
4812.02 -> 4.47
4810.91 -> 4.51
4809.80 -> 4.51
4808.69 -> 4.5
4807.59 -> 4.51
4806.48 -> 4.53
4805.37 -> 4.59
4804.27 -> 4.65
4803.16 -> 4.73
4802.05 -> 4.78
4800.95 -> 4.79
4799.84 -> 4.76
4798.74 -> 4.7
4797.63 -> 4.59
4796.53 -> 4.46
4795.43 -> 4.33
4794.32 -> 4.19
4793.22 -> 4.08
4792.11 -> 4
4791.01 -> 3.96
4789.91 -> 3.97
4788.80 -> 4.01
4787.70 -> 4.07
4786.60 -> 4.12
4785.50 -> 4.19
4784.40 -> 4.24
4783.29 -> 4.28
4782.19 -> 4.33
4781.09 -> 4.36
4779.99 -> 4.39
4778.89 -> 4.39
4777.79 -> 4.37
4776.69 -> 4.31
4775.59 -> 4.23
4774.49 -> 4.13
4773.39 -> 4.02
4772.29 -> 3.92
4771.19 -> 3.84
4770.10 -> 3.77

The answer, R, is 0.15 mag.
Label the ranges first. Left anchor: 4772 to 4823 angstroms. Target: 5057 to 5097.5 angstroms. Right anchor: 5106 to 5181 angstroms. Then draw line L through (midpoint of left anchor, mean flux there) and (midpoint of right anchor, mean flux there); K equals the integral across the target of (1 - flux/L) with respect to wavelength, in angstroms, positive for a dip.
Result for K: 1.85 angstroms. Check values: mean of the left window 4.34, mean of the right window 6.28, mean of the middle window 5.64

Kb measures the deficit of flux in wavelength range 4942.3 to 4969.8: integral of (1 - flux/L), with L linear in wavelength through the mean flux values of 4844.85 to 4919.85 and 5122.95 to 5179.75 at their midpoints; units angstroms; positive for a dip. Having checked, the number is -1.3 angstroms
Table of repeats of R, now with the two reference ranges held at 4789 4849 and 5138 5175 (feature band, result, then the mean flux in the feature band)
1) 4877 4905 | 0.19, 4.13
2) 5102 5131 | -0.01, 6.14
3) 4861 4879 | 0.10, 4.38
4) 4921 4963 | 0.03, 5.05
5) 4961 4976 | 0.02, 5.24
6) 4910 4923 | 0.15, 4.4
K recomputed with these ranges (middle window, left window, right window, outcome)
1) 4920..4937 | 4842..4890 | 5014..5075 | -0.61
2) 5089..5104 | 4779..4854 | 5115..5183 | 0.43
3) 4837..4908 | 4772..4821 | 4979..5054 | 4.83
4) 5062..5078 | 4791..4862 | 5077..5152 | -0.07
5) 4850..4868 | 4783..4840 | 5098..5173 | 0.82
